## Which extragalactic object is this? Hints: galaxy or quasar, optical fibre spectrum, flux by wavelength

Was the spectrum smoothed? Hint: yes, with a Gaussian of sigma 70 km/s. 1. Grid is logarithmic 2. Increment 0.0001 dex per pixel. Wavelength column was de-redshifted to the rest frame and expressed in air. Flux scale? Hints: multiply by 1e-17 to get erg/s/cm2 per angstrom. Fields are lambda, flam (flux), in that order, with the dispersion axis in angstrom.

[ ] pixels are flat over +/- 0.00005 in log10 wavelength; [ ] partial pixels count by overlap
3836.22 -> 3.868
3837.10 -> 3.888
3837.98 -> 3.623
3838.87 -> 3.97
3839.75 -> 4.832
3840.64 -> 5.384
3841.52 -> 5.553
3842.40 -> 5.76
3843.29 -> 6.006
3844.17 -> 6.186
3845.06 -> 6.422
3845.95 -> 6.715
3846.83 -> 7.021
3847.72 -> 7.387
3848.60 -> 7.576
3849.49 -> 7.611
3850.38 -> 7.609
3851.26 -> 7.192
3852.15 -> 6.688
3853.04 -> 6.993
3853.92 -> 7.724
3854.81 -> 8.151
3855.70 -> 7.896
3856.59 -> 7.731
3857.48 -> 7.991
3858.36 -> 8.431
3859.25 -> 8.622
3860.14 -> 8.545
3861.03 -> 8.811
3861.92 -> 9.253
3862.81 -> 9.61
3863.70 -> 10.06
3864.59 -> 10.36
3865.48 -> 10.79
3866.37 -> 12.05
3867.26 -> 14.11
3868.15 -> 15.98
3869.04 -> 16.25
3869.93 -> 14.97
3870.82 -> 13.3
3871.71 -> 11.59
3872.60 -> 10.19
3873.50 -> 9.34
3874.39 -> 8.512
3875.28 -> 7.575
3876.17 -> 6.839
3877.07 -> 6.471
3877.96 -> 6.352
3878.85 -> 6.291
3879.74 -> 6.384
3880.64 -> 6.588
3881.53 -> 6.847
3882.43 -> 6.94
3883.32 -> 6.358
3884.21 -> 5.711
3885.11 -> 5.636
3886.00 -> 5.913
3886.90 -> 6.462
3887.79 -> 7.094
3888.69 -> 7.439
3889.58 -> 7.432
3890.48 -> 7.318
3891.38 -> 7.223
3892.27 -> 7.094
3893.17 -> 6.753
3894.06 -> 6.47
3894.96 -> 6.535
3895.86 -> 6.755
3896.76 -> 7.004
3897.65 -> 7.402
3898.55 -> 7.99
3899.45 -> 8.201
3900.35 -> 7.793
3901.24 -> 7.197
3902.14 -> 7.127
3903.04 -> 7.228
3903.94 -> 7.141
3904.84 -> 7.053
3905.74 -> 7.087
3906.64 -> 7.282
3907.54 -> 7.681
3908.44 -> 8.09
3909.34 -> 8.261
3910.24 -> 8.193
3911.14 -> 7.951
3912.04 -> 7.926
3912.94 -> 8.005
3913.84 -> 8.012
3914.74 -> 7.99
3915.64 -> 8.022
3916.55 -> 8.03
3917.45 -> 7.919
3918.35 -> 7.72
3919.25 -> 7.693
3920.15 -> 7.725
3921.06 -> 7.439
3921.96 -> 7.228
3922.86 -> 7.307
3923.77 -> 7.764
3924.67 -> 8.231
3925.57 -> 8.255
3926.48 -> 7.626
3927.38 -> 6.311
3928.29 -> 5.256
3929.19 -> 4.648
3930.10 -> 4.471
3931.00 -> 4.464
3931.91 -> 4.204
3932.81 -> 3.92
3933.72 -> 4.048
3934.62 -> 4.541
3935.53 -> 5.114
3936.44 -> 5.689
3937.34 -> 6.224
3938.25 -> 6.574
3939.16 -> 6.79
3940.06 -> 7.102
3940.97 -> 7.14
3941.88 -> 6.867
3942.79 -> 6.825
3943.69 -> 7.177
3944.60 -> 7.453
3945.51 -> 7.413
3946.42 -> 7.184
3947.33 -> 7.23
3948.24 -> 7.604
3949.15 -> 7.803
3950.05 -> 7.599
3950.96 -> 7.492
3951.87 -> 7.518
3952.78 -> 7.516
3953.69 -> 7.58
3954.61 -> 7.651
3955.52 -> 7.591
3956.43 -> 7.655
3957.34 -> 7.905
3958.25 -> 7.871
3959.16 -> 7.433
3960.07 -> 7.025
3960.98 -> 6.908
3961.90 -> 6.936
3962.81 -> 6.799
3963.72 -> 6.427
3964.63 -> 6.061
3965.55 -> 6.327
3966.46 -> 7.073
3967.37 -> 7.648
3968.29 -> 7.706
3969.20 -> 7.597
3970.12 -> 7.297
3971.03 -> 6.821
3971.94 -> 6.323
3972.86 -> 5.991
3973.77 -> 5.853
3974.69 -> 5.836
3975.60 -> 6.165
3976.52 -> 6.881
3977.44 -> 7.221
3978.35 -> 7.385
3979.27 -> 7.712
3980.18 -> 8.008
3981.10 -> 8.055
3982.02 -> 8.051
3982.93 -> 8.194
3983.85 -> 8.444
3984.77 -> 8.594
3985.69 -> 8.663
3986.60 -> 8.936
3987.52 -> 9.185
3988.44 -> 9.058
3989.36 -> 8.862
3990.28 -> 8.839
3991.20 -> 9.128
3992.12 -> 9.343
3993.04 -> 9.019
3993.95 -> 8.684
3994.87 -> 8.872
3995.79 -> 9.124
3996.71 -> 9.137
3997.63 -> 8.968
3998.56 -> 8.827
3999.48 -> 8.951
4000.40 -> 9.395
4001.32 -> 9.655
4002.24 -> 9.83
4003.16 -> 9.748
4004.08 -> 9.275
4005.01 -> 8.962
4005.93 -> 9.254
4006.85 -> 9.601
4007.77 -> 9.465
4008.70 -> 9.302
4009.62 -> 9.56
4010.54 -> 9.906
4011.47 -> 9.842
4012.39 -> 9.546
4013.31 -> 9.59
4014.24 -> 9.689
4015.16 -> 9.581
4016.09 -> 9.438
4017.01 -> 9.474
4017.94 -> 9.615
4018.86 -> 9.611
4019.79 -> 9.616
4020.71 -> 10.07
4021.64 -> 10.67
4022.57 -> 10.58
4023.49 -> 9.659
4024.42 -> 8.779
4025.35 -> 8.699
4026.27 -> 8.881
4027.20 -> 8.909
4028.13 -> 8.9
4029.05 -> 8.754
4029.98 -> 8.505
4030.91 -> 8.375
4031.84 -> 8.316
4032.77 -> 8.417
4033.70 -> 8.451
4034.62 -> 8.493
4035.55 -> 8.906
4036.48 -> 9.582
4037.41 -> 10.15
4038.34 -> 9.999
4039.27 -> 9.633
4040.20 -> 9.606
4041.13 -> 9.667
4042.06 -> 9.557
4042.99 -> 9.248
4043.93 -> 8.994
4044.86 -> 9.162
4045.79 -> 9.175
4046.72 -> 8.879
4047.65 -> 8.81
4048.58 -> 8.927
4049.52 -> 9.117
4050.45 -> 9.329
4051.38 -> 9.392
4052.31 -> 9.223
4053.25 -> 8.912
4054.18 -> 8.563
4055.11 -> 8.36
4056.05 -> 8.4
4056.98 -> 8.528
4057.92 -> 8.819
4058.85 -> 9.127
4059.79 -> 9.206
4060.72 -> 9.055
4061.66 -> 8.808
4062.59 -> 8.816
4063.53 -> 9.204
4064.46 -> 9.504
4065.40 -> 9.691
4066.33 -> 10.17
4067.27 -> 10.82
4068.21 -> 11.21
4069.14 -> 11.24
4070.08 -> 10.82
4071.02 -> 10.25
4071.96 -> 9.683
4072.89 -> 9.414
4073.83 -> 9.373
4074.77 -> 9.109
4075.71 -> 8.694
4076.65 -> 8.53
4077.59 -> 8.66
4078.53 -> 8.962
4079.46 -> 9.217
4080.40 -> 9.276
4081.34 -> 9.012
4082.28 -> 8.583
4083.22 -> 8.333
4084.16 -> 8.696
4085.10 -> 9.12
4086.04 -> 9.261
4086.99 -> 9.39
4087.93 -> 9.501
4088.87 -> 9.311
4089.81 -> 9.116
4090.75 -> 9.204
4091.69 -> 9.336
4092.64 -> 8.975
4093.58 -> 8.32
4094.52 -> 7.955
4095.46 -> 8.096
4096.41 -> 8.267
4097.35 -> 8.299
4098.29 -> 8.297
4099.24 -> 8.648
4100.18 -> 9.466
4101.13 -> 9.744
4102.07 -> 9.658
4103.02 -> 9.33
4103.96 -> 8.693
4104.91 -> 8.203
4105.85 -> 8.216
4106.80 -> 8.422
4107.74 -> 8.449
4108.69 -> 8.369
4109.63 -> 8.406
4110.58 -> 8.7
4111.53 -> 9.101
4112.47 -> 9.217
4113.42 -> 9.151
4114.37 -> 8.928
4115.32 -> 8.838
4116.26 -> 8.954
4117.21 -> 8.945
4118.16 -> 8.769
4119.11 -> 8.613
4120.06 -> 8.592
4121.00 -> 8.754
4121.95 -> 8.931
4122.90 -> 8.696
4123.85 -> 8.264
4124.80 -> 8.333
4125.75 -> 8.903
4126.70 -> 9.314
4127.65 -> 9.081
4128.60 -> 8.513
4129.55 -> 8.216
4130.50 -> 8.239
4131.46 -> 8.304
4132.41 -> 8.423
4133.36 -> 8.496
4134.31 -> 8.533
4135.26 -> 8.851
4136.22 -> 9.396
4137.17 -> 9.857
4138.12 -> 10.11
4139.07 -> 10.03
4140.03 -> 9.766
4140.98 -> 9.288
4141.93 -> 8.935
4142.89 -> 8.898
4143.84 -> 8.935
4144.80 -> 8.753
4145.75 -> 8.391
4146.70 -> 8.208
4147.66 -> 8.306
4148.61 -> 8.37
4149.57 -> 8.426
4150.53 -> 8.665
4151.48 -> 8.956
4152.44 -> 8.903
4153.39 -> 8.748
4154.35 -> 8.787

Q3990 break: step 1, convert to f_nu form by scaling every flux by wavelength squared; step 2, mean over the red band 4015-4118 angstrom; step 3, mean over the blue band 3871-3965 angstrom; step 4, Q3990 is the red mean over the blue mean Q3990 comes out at 1.38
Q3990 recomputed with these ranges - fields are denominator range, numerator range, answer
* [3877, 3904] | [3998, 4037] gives 1.44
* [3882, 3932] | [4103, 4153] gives 1.38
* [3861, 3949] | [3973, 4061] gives 1.24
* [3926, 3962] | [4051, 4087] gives 1.49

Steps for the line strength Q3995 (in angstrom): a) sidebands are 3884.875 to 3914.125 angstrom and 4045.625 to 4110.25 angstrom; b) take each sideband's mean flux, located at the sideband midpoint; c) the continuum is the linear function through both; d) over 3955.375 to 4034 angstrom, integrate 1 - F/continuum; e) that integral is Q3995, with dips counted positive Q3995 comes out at -1.9 angstrom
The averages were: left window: 7.3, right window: 9.07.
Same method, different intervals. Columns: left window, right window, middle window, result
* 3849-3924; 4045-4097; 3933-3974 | 7.7 angstrom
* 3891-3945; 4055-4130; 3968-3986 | 0.8 angstrom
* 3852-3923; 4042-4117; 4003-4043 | -2.5 angstrom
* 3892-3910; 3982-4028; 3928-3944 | 4.8 angstrom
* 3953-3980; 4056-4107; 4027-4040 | -1.1 angstrom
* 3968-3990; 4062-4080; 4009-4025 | -2.4 angstrom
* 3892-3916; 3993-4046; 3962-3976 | 3.0 angstrom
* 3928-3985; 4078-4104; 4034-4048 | -2.0 angstrom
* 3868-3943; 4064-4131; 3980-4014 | -3.9 angstrom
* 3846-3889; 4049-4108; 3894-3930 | 5.3 angstrom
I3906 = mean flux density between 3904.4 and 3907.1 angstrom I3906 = 7.14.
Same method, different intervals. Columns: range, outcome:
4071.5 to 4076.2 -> 9.25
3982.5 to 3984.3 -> 8.31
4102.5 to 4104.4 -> 9.03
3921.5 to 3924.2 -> 7.43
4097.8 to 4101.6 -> 9.03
